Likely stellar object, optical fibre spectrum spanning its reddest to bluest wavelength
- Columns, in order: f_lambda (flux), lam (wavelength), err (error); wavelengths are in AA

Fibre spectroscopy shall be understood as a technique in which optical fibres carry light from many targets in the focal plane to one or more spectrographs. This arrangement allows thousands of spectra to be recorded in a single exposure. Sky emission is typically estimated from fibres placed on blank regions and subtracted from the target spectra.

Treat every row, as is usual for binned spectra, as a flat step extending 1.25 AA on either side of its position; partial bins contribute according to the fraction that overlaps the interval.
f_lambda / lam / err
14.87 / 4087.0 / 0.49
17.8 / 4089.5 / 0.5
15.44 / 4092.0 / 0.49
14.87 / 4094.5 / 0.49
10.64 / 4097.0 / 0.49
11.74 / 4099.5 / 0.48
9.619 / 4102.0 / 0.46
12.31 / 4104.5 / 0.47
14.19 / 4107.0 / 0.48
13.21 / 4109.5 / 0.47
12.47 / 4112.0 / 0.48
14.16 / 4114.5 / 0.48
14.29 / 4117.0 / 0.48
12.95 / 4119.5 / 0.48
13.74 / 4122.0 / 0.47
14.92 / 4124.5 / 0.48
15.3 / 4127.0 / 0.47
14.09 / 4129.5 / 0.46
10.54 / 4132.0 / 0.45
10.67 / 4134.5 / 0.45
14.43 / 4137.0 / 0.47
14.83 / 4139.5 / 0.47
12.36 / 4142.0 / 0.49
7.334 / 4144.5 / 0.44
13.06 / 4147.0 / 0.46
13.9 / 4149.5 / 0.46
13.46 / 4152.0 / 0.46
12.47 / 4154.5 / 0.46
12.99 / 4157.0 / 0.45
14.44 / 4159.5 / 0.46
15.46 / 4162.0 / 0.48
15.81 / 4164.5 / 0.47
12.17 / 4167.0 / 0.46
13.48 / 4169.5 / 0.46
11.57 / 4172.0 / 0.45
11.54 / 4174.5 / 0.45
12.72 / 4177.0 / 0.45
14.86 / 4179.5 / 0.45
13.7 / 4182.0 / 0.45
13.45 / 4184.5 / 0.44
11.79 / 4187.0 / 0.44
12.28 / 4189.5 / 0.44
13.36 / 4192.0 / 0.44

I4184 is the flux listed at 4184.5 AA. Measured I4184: 13.45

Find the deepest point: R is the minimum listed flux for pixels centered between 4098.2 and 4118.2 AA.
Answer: 9.619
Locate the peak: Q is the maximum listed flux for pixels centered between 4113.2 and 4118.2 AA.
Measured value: 14.29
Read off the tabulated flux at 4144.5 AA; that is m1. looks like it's 7.334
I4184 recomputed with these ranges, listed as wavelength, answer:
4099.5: 11.74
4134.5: 10.67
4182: 13.7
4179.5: 14.86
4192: 13.36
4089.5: 17.8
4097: 10.64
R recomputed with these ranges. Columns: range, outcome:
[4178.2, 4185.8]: 13.45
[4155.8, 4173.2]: 11.57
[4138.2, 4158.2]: 7.334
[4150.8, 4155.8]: 12.47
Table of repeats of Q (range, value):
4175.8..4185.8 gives 14.86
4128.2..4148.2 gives 14.83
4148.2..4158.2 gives 13.9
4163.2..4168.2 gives 15.81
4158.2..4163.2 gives 15.46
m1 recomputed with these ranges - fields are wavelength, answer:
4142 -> 12.36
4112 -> 12.47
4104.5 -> 12.31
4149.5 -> 13.9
